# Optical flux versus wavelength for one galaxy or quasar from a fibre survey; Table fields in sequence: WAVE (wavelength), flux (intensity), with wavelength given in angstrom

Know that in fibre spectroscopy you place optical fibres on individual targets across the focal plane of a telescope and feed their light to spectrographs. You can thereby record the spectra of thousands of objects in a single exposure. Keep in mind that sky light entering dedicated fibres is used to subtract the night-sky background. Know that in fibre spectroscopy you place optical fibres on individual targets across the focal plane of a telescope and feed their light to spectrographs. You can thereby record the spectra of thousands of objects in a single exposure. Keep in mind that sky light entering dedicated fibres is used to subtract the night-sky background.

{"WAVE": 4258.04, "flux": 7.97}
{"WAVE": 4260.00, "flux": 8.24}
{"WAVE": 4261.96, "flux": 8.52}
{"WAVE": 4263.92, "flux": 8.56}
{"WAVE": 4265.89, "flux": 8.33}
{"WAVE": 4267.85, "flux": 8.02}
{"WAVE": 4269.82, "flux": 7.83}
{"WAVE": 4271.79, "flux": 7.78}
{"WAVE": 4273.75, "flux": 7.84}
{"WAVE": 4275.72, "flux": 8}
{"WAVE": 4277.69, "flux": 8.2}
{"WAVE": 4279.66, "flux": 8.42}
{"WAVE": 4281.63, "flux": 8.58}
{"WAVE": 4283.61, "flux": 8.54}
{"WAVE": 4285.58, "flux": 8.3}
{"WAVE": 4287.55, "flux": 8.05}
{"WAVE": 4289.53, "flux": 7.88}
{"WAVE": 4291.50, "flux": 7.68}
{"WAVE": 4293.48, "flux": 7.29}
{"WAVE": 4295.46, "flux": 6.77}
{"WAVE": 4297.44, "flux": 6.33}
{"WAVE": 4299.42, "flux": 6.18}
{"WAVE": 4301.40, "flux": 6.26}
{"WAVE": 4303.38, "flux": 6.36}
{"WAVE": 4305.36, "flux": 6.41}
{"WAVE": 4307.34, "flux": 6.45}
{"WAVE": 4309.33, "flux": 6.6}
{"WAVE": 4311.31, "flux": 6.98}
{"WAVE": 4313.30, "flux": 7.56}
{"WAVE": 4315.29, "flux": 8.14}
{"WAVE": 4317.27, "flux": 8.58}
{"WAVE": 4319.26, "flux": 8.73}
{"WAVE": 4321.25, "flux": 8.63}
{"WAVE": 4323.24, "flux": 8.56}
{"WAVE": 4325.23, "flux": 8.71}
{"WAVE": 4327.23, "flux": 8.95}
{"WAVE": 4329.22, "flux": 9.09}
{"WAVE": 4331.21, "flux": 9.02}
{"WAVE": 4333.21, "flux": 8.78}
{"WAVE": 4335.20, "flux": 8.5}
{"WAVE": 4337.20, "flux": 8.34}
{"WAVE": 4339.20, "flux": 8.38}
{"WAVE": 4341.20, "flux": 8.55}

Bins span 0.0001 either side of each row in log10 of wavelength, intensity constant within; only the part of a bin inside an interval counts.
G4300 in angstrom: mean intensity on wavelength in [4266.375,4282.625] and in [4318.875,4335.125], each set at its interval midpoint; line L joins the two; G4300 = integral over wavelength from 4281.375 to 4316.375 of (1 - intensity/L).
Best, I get 5.0 angstrom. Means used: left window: 8.09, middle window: 7.22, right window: 8.8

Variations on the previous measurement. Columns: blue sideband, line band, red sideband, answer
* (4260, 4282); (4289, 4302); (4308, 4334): 2.1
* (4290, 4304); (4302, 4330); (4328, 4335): 0.6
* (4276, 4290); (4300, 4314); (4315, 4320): 3.0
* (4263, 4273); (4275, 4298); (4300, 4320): -0.5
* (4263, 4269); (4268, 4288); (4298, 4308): -1.4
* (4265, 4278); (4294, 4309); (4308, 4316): 2.0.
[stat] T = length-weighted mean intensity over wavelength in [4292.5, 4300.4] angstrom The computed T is 6.64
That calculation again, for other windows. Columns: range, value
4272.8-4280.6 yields 8.11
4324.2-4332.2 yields 8.94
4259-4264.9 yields 8.45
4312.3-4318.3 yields 8.1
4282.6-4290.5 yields 8.19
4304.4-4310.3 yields 6.48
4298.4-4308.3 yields 6.34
